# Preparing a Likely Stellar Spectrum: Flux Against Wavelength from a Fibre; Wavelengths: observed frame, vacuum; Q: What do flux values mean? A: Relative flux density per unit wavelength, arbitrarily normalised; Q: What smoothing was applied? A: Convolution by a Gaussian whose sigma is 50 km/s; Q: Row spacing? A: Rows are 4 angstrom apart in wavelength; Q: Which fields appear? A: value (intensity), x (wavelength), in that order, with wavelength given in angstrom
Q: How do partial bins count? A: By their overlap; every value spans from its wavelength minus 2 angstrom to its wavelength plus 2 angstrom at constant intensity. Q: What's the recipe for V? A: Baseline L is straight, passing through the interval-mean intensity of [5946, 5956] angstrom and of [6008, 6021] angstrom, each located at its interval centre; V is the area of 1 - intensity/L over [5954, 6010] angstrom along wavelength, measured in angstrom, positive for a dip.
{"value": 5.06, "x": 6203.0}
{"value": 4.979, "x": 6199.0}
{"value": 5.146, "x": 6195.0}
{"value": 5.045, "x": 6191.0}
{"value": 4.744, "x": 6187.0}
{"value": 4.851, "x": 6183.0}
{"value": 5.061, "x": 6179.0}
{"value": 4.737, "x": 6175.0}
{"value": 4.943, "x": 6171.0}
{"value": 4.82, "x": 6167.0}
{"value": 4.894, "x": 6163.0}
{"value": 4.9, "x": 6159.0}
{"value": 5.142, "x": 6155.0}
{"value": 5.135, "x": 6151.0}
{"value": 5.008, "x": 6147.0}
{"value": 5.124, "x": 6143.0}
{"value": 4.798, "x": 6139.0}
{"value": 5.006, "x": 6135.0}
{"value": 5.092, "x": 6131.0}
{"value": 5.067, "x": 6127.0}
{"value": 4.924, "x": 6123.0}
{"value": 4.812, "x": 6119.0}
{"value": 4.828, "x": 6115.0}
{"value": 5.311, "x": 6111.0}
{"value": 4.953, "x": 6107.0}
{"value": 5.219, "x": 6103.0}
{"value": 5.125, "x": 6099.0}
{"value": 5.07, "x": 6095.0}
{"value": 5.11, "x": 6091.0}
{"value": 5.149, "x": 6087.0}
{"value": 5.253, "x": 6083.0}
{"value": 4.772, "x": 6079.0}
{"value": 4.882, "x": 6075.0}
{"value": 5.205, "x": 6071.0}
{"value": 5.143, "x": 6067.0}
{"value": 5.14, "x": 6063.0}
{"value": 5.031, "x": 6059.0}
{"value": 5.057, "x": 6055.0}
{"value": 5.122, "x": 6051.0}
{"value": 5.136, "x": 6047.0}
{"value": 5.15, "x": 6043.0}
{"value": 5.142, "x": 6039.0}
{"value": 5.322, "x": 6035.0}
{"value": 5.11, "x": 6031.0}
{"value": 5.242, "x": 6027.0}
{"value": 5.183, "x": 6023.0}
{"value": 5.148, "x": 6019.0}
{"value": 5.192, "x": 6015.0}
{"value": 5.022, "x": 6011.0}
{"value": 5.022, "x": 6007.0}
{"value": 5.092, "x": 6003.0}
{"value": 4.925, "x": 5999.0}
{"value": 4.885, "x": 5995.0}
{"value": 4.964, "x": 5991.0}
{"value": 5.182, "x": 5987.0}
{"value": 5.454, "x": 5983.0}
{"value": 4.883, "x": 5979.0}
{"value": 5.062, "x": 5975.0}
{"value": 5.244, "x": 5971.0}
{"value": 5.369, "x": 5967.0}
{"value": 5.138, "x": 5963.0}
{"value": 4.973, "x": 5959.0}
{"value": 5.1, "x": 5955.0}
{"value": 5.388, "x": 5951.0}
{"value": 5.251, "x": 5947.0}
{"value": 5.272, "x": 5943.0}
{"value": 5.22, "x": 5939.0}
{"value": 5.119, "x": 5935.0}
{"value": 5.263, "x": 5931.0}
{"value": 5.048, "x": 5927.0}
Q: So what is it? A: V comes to 1.1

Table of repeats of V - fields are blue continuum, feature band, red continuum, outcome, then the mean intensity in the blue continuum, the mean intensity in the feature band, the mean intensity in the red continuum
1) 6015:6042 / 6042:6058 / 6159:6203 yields 0.1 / 5.19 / 5.11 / 4.93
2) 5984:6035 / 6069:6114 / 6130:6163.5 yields -0.4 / 5.1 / 5.09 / 5.01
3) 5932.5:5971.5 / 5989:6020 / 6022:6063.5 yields 0.9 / 5.21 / 5.03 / 5.15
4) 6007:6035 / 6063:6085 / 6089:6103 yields 0.3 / 5.15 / 5.06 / 5.12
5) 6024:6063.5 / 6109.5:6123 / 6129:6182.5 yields 0.2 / 5.15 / 4.96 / 4.97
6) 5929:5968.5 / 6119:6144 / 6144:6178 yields 0.0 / 5.21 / 4.98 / 4.96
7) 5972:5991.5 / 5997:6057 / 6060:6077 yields -0.2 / 5.13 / 5.12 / 5.09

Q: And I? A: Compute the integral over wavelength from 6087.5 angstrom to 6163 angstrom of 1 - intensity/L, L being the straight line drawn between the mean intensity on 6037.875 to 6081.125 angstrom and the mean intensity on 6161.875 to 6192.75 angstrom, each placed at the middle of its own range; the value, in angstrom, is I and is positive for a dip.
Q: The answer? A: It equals -1.0 angstrom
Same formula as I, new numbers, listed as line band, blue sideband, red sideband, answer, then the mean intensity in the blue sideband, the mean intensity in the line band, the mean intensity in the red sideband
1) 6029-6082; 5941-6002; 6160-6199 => -0.49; 5.14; 5.1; 4.92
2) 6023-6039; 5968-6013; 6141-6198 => -0.51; 5.07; 5.21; 4.97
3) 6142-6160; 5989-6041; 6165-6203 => -0.37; 5.1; 5.07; 4.93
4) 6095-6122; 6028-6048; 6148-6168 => 0.14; 5.18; 5.04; 4.99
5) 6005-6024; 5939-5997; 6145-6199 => 0.01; 5.16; 5.11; 4.96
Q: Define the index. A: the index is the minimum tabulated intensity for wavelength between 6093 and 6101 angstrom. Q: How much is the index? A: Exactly 5.07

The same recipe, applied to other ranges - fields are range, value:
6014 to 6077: 4.882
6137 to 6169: 4.798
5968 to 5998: 4.883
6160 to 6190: 4.737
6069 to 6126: 4.772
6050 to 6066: 5.031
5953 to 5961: 4.973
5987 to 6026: 4.885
